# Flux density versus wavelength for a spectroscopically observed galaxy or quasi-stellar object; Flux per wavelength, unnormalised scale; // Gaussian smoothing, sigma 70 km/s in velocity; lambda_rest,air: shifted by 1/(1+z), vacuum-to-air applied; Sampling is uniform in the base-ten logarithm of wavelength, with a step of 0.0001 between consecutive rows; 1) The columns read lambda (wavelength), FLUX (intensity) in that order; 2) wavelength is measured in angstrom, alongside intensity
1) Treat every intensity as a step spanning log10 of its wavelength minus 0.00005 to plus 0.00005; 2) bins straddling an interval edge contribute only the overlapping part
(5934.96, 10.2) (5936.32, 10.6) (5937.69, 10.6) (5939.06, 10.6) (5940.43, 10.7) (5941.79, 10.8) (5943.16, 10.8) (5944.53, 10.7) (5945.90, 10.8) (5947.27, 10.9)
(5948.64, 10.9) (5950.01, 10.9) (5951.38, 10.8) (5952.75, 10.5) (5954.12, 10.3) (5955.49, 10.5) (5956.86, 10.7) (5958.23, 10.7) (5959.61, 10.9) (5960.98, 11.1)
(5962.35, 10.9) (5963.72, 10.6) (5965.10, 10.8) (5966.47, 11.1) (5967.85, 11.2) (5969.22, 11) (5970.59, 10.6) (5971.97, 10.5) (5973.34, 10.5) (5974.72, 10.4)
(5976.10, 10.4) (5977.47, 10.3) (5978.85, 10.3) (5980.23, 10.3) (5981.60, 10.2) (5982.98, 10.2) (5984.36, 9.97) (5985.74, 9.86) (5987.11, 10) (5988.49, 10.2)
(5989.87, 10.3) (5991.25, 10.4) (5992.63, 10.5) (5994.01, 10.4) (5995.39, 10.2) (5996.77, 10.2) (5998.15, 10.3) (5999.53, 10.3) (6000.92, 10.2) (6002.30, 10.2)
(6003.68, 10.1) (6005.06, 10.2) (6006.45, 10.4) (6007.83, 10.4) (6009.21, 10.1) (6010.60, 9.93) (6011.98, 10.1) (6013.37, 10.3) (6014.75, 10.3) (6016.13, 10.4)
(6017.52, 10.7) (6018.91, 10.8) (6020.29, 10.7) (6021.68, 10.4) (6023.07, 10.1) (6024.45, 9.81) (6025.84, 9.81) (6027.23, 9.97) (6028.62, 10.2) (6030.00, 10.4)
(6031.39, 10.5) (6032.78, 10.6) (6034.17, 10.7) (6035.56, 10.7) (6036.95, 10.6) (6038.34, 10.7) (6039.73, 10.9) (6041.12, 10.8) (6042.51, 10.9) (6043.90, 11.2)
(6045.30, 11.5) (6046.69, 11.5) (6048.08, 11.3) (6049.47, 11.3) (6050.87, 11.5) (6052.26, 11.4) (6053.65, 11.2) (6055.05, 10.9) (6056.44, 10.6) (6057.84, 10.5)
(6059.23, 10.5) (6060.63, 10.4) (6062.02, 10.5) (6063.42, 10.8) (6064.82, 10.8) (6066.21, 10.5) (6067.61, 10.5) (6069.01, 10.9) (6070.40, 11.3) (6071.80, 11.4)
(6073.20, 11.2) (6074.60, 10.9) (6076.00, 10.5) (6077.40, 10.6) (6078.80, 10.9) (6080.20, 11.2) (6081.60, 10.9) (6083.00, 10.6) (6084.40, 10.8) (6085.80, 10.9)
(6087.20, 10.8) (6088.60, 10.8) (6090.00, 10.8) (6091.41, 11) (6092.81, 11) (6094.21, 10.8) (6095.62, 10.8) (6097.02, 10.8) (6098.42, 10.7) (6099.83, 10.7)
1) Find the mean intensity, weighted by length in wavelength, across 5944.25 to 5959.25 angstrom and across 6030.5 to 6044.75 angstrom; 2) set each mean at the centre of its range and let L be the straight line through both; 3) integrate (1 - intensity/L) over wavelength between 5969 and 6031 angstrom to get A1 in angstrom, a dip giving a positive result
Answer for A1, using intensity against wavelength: 2.6 angstrom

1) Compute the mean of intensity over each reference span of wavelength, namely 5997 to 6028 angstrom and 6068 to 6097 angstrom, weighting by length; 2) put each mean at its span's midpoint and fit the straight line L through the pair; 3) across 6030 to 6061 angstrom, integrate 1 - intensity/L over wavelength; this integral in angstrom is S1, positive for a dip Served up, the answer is -1.1 angstrom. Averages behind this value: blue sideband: 10.2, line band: 10.9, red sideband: 10.9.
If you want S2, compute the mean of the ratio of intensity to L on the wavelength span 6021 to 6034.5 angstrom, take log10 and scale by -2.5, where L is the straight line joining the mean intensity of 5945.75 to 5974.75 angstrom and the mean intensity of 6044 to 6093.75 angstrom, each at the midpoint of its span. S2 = 0.06 mag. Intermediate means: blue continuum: 10.8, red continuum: 10.9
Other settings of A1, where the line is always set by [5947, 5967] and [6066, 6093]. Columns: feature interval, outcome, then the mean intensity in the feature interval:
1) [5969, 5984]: 0.5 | 10.4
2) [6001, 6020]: 0.9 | 10.3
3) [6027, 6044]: 0.3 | 10.6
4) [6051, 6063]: 0.1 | 10.8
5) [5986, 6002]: 0.8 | 10.3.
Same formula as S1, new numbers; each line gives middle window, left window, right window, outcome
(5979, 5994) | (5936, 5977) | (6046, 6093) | 0.8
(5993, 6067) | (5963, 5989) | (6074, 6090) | 0.5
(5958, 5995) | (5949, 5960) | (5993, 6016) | -0.1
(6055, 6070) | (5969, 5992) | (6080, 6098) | 0.1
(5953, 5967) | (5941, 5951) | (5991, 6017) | -0.1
